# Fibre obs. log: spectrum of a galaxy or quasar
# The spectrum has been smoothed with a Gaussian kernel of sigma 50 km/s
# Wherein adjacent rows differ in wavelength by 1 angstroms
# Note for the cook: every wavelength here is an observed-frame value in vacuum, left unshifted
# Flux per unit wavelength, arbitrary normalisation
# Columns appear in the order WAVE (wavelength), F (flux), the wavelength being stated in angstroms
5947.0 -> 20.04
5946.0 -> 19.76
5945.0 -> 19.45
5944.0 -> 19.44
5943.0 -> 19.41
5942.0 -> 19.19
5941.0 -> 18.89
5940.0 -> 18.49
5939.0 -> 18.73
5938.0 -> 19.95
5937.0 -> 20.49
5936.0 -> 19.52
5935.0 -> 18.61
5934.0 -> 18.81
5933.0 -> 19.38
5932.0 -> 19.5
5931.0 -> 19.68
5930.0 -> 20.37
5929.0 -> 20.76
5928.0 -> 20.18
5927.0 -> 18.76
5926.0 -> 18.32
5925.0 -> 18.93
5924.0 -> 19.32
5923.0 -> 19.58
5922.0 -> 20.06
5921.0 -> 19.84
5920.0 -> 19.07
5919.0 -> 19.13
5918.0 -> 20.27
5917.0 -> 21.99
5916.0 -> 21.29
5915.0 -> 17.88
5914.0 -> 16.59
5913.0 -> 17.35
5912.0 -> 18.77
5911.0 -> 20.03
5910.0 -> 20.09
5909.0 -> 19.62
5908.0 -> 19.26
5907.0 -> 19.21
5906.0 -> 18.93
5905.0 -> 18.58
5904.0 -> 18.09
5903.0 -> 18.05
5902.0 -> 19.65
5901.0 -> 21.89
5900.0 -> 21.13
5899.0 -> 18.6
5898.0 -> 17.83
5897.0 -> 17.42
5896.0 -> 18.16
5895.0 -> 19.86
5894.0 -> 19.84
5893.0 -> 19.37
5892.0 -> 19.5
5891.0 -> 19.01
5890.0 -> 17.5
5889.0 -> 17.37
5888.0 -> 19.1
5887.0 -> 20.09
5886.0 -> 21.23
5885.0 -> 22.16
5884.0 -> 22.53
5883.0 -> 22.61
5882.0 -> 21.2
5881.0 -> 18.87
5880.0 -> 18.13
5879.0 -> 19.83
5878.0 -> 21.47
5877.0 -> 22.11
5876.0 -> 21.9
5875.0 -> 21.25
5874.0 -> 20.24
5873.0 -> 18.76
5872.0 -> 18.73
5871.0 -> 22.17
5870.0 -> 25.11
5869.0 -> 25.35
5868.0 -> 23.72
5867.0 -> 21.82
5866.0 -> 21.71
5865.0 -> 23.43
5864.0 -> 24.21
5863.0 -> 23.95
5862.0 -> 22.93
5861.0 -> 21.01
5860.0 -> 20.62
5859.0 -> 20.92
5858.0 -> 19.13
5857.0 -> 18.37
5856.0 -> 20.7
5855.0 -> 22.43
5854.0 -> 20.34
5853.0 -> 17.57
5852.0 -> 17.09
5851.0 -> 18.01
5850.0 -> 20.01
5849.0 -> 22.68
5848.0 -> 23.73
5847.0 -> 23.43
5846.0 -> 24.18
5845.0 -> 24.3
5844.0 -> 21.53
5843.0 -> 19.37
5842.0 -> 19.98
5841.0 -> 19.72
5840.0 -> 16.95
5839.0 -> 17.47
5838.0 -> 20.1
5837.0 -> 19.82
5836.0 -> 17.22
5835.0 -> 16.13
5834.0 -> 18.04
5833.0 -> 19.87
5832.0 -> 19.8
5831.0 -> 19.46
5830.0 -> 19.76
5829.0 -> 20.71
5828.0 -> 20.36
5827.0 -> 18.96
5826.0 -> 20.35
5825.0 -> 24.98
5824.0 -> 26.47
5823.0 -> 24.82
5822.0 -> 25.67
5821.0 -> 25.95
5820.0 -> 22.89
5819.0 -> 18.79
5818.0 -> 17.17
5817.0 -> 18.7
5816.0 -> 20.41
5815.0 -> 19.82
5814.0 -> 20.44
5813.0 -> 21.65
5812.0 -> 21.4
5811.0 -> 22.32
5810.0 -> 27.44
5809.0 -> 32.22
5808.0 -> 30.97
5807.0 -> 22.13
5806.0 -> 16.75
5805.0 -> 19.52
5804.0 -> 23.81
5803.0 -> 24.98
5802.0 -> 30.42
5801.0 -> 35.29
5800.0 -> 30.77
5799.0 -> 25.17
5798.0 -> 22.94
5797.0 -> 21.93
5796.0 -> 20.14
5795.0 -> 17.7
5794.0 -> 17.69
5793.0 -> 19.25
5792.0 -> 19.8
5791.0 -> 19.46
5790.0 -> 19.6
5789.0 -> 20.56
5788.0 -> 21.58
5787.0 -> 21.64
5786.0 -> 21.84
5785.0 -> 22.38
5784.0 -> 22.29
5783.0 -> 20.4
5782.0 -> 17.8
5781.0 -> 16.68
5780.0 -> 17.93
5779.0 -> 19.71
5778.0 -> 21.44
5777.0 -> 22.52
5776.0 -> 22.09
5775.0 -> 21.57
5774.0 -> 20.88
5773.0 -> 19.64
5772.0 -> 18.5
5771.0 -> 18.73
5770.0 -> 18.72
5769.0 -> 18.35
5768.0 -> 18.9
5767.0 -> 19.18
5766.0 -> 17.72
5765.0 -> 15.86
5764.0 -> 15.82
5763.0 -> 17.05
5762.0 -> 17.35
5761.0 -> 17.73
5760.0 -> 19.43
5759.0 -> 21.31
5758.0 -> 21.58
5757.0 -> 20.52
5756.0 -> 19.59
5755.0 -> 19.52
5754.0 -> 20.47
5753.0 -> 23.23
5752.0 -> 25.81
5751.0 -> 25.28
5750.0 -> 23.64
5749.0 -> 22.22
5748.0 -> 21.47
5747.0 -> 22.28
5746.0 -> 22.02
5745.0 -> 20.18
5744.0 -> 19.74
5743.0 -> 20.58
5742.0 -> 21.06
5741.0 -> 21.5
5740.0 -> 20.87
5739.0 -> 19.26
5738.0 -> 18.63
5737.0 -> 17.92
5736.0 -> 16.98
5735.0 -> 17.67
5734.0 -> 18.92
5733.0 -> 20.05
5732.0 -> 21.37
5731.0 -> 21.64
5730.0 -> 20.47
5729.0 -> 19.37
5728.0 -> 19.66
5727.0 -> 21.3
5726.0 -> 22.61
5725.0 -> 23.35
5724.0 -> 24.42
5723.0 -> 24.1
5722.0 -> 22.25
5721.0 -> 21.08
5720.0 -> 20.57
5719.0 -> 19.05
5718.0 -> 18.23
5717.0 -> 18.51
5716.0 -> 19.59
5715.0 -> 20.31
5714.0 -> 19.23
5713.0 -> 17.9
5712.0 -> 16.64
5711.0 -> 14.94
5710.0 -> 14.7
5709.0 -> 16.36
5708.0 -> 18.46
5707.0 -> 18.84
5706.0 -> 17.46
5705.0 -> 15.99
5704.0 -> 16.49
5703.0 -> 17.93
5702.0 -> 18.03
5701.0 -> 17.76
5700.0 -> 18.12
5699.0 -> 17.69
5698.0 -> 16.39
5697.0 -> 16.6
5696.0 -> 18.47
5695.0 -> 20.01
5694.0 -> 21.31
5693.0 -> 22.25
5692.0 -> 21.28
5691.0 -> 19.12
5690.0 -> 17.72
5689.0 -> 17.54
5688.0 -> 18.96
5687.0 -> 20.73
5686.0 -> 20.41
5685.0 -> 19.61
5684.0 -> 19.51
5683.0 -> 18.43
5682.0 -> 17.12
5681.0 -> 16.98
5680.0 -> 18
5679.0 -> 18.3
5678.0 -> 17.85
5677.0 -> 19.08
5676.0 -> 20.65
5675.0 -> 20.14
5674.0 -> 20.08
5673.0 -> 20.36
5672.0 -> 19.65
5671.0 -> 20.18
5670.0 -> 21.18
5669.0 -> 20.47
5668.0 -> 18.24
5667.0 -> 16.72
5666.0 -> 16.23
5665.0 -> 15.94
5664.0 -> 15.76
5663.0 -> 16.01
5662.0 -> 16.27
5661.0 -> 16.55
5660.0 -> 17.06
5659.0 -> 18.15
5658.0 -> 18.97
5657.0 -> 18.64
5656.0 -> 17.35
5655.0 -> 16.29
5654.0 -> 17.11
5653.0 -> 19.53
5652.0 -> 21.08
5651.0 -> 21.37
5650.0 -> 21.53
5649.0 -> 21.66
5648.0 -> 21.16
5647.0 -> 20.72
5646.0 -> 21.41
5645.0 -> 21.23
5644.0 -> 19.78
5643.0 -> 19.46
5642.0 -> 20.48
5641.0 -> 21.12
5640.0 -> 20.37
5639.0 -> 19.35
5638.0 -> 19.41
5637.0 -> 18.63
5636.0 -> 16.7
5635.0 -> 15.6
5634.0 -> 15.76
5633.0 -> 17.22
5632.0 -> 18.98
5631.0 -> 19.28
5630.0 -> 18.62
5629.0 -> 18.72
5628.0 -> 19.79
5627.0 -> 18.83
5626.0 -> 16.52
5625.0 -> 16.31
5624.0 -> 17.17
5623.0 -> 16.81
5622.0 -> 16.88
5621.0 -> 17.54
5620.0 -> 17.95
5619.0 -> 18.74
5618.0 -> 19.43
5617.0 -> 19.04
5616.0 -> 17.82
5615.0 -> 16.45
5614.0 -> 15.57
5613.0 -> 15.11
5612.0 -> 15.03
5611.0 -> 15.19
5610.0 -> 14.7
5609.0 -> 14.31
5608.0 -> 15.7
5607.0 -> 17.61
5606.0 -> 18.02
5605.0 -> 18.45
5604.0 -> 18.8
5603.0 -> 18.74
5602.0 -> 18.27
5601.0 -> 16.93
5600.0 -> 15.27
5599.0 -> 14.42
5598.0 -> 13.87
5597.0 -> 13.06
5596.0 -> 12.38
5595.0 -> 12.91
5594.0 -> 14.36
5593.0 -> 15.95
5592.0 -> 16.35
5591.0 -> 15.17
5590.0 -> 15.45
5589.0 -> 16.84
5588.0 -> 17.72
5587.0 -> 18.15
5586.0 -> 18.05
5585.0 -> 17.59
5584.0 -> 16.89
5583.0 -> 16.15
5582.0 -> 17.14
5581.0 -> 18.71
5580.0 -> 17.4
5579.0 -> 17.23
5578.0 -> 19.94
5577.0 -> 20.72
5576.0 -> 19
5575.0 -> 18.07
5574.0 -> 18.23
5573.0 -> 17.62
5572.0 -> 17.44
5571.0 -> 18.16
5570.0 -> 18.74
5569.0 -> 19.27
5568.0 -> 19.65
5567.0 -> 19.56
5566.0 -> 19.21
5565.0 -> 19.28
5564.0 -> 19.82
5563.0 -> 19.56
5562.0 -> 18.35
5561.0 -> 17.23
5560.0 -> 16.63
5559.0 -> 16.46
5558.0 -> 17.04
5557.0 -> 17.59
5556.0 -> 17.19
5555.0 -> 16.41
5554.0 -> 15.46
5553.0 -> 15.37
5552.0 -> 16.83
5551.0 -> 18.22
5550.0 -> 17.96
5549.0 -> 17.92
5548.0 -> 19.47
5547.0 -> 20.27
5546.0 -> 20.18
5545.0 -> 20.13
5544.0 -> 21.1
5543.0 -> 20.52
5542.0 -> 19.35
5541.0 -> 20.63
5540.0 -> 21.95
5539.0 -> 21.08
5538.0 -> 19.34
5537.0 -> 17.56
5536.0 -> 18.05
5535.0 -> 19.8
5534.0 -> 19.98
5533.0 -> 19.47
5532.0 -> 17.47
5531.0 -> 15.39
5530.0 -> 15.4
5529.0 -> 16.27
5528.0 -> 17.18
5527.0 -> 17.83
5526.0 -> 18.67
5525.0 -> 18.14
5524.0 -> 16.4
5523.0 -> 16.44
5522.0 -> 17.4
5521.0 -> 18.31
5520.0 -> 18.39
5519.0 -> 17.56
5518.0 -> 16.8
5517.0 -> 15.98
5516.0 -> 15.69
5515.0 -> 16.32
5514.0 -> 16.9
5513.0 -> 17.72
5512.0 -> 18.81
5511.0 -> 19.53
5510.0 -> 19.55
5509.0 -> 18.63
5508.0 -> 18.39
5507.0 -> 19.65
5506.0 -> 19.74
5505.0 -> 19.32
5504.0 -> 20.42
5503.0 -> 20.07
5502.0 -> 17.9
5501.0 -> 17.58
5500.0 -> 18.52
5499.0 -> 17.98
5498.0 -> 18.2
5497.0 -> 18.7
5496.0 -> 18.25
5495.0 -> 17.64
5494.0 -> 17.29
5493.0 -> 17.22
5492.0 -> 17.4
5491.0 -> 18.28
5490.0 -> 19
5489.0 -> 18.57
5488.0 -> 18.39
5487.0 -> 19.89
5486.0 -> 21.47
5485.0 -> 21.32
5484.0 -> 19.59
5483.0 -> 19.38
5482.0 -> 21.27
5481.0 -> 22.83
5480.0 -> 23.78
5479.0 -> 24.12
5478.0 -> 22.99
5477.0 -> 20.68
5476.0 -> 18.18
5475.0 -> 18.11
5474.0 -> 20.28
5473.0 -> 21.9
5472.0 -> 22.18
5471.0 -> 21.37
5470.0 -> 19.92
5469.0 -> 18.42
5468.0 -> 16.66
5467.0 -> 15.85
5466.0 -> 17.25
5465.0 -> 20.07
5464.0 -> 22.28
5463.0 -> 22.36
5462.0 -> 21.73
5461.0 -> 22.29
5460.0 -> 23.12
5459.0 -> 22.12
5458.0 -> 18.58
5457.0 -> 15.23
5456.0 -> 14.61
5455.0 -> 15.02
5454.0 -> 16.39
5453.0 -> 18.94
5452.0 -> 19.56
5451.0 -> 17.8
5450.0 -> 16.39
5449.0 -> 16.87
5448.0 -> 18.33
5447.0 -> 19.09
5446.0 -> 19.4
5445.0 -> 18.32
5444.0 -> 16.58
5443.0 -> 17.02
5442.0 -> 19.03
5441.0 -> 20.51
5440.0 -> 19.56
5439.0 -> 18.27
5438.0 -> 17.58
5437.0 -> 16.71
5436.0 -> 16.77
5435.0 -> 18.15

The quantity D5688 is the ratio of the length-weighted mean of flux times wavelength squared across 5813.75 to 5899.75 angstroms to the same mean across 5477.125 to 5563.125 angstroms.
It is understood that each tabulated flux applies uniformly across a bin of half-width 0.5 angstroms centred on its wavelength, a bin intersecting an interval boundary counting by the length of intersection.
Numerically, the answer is 1.25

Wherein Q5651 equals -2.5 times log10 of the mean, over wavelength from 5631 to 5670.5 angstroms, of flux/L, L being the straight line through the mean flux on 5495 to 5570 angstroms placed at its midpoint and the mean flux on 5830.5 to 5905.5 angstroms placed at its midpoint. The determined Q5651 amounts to 0.02 mag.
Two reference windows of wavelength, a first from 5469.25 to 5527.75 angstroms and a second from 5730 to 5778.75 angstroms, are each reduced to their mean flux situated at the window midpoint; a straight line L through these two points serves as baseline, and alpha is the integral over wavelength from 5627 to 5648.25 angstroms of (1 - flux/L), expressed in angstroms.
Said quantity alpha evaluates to 0.5 angstroms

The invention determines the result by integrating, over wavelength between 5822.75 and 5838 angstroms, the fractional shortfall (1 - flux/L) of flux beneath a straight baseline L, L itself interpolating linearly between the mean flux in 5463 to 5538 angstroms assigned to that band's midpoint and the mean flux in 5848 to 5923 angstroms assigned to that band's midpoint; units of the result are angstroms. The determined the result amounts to -0.27 angstroms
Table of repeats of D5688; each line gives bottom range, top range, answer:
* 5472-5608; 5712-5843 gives 1.25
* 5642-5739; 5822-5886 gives 1.17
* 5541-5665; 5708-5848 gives 1.24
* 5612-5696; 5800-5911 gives 1.21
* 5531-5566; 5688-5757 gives 1.13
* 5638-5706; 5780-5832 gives 1.23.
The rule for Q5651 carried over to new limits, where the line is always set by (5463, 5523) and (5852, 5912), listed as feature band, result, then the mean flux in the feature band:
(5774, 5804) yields -0.10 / 21.9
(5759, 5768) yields 0.13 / 17.8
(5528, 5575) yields 0.05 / 18.4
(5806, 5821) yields -0.12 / 22.5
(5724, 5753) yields -0.06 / 21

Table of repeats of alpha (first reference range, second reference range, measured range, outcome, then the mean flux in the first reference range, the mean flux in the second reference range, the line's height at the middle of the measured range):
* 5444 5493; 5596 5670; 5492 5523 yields 1.6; 19.5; 17.8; 19.1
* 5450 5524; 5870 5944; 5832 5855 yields -0.5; 19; 19.6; 19.5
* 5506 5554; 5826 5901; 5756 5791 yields 0.4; 18.3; 20.4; 19.8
